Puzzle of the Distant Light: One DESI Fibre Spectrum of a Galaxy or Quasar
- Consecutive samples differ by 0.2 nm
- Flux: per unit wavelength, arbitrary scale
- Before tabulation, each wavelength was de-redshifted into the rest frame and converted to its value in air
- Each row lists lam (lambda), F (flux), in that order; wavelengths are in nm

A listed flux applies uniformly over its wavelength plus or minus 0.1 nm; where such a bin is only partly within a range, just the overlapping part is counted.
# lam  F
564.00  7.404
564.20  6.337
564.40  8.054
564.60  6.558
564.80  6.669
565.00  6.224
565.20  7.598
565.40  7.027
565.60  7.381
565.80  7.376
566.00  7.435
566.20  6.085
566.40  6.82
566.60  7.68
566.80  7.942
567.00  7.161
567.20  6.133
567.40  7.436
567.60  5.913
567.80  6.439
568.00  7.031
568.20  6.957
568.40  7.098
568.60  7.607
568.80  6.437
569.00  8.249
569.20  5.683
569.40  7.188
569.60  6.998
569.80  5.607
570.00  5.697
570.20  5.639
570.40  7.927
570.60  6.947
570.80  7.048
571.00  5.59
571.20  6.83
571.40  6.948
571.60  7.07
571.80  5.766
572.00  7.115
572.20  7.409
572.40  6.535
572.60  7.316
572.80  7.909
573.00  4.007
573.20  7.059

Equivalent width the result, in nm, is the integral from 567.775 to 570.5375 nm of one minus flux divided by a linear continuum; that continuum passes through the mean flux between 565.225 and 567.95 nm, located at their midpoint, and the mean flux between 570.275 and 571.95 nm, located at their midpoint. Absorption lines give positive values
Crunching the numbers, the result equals 0.04 nm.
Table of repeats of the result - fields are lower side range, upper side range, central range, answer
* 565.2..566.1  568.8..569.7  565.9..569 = 0.07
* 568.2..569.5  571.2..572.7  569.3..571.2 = 0.12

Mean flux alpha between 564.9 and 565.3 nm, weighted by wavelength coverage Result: 6.91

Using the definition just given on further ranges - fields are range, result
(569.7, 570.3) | 5.65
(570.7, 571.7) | 6.7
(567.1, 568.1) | 6.59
